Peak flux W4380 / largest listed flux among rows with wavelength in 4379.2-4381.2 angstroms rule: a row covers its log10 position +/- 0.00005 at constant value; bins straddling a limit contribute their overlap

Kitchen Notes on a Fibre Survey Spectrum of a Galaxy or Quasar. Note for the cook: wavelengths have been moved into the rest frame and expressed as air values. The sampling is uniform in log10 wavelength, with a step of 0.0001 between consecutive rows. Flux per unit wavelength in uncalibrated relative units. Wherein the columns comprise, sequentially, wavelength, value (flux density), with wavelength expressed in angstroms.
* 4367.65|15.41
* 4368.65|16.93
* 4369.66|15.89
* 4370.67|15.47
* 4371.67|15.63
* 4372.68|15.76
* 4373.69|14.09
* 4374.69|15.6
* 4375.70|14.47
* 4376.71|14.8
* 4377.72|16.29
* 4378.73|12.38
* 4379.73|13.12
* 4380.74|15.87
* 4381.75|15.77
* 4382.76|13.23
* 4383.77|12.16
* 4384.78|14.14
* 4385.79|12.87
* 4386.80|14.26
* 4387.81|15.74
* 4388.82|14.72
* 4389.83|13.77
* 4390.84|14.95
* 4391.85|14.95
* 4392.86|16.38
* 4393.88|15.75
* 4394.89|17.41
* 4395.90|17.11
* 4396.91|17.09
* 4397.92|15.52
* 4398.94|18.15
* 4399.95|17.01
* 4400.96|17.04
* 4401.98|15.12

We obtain 15.87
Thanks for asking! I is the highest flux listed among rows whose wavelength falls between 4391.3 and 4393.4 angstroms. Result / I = 16.38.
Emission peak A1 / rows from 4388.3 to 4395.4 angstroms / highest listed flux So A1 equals 17.41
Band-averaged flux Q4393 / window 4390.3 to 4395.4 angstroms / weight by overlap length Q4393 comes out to 15.9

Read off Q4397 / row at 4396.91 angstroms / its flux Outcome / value 17.09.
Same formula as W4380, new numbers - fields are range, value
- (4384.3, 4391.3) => 15.74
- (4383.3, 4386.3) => 14.14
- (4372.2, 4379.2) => 16.29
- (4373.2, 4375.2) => 15.6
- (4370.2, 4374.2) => 15.76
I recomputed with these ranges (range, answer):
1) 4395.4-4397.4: 17.11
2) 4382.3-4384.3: 13.23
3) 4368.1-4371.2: 16.93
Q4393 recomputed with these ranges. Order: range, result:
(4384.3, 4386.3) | 13.5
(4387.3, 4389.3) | 15.2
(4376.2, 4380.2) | 14.2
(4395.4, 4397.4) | 17.1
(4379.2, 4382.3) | 14.9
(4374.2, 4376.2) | 15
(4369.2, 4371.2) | 15.7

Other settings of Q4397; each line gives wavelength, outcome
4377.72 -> 16.29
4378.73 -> 12.38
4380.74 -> 15.87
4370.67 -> 15.47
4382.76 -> 13.23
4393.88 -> 15.75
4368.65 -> 16.93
